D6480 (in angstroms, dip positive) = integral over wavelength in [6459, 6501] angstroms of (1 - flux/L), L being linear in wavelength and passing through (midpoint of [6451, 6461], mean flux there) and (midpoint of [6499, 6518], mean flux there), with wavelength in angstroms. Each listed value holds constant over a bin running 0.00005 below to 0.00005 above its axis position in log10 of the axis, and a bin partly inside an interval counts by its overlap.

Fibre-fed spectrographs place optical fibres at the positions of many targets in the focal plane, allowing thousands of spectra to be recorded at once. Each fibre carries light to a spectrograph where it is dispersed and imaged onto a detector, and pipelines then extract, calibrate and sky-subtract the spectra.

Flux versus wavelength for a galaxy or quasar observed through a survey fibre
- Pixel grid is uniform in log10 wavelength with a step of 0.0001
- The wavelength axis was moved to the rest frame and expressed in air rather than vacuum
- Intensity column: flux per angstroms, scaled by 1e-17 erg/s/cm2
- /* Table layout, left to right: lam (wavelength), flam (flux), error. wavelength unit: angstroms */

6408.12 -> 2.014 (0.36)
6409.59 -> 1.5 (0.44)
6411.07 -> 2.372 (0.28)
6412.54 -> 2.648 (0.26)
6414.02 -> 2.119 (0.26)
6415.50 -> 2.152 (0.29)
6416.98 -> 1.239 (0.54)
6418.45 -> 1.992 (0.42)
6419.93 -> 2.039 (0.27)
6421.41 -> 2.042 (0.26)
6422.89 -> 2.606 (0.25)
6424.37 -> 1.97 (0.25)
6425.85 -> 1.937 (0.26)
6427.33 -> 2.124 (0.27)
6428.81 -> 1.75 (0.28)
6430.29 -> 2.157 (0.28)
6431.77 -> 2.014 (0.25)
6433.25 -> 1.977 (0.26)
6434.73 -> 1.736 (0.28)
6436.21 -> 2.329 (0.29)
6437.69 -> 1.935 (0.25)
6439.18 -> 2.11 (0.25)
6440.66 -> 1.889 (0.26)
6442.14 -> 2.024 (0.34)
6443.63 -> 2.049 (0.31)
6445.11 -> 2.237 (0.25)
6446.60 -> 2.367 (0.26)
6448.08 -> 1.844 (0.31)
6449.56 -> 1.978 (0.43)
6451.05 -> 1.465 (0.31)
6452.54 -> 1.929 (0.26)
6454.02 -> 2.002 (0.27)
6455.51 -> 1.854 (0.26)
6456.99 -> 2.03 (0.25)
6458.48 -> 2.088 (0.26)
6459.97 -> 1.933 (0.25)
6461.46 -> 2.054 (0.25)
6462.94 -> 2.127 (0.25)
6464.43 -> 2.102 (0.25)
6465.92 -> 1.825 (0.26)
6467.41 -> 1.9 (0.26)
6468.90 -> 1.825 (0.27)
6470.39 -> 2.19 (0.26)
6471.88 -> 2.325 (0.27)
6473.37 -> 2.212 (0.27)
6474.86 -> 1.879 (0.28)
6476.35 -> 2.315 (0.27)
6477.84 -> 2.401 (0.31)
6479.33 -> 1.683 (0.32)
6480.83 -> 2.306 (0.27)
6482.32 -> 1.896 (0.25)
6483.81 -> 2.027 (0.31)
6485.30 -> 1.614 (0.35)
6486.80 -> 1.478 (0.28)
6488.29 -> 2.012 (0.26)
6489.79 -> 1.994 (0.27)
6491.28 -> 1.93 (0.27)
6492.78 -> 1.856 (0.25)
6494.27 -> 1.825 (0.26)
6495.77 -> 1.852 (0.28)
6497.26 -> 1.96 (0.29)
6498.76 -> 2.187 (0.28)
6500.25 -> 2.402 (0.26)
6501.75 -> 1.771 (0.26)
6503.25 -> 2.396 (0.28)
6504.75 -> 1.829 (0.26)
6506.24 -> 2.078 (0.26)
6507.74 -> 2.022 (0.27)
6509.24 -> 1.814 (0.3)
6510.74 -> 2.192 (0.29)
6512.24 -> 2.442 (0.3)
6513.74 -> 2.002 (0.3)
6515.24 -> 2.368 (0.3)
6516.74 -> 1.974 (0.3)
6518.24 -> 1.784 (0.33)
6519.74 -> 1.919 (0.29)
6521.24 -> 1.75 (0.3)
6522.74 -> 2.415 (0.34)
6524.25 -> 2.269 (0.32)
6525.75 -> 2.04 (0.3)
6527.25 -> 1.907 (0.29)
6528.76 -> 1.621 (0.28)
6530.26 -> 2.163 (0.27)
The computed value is 0.1 angstroms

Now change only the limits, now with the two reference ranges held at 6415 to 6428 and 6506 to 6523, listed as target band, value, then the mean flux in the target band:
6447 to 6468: 0.83 angstroms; 1.95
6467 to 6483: -0.44 angstroms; 2.09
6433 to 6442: 0.07 angstroms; 2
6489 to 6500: 0.42 angstroms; 1.96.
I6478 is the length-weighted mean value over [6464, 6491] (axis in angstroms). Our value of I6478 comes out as 2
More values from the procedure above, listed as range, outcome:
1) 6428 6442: 1.99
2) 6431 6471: 1.99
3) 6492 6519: 2.04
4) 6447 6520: 2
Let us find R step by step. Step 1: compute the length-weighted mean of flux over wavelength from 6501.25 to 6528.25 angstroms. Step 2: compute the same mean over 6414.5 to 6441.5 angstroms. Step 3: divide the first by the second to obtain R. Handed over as 1.03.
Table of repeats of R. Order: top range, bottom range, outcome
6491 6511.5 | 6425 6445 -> 1.00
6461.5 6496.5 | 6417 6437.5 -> 0.98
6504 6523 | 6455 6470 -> 1.03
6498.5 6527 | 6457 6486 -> 1.02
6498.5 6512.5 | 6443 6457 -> 1.06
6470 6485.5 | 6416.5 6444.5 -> 1.04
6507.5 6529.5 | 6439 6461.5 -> 1.02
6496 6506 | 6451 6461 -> 1.08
